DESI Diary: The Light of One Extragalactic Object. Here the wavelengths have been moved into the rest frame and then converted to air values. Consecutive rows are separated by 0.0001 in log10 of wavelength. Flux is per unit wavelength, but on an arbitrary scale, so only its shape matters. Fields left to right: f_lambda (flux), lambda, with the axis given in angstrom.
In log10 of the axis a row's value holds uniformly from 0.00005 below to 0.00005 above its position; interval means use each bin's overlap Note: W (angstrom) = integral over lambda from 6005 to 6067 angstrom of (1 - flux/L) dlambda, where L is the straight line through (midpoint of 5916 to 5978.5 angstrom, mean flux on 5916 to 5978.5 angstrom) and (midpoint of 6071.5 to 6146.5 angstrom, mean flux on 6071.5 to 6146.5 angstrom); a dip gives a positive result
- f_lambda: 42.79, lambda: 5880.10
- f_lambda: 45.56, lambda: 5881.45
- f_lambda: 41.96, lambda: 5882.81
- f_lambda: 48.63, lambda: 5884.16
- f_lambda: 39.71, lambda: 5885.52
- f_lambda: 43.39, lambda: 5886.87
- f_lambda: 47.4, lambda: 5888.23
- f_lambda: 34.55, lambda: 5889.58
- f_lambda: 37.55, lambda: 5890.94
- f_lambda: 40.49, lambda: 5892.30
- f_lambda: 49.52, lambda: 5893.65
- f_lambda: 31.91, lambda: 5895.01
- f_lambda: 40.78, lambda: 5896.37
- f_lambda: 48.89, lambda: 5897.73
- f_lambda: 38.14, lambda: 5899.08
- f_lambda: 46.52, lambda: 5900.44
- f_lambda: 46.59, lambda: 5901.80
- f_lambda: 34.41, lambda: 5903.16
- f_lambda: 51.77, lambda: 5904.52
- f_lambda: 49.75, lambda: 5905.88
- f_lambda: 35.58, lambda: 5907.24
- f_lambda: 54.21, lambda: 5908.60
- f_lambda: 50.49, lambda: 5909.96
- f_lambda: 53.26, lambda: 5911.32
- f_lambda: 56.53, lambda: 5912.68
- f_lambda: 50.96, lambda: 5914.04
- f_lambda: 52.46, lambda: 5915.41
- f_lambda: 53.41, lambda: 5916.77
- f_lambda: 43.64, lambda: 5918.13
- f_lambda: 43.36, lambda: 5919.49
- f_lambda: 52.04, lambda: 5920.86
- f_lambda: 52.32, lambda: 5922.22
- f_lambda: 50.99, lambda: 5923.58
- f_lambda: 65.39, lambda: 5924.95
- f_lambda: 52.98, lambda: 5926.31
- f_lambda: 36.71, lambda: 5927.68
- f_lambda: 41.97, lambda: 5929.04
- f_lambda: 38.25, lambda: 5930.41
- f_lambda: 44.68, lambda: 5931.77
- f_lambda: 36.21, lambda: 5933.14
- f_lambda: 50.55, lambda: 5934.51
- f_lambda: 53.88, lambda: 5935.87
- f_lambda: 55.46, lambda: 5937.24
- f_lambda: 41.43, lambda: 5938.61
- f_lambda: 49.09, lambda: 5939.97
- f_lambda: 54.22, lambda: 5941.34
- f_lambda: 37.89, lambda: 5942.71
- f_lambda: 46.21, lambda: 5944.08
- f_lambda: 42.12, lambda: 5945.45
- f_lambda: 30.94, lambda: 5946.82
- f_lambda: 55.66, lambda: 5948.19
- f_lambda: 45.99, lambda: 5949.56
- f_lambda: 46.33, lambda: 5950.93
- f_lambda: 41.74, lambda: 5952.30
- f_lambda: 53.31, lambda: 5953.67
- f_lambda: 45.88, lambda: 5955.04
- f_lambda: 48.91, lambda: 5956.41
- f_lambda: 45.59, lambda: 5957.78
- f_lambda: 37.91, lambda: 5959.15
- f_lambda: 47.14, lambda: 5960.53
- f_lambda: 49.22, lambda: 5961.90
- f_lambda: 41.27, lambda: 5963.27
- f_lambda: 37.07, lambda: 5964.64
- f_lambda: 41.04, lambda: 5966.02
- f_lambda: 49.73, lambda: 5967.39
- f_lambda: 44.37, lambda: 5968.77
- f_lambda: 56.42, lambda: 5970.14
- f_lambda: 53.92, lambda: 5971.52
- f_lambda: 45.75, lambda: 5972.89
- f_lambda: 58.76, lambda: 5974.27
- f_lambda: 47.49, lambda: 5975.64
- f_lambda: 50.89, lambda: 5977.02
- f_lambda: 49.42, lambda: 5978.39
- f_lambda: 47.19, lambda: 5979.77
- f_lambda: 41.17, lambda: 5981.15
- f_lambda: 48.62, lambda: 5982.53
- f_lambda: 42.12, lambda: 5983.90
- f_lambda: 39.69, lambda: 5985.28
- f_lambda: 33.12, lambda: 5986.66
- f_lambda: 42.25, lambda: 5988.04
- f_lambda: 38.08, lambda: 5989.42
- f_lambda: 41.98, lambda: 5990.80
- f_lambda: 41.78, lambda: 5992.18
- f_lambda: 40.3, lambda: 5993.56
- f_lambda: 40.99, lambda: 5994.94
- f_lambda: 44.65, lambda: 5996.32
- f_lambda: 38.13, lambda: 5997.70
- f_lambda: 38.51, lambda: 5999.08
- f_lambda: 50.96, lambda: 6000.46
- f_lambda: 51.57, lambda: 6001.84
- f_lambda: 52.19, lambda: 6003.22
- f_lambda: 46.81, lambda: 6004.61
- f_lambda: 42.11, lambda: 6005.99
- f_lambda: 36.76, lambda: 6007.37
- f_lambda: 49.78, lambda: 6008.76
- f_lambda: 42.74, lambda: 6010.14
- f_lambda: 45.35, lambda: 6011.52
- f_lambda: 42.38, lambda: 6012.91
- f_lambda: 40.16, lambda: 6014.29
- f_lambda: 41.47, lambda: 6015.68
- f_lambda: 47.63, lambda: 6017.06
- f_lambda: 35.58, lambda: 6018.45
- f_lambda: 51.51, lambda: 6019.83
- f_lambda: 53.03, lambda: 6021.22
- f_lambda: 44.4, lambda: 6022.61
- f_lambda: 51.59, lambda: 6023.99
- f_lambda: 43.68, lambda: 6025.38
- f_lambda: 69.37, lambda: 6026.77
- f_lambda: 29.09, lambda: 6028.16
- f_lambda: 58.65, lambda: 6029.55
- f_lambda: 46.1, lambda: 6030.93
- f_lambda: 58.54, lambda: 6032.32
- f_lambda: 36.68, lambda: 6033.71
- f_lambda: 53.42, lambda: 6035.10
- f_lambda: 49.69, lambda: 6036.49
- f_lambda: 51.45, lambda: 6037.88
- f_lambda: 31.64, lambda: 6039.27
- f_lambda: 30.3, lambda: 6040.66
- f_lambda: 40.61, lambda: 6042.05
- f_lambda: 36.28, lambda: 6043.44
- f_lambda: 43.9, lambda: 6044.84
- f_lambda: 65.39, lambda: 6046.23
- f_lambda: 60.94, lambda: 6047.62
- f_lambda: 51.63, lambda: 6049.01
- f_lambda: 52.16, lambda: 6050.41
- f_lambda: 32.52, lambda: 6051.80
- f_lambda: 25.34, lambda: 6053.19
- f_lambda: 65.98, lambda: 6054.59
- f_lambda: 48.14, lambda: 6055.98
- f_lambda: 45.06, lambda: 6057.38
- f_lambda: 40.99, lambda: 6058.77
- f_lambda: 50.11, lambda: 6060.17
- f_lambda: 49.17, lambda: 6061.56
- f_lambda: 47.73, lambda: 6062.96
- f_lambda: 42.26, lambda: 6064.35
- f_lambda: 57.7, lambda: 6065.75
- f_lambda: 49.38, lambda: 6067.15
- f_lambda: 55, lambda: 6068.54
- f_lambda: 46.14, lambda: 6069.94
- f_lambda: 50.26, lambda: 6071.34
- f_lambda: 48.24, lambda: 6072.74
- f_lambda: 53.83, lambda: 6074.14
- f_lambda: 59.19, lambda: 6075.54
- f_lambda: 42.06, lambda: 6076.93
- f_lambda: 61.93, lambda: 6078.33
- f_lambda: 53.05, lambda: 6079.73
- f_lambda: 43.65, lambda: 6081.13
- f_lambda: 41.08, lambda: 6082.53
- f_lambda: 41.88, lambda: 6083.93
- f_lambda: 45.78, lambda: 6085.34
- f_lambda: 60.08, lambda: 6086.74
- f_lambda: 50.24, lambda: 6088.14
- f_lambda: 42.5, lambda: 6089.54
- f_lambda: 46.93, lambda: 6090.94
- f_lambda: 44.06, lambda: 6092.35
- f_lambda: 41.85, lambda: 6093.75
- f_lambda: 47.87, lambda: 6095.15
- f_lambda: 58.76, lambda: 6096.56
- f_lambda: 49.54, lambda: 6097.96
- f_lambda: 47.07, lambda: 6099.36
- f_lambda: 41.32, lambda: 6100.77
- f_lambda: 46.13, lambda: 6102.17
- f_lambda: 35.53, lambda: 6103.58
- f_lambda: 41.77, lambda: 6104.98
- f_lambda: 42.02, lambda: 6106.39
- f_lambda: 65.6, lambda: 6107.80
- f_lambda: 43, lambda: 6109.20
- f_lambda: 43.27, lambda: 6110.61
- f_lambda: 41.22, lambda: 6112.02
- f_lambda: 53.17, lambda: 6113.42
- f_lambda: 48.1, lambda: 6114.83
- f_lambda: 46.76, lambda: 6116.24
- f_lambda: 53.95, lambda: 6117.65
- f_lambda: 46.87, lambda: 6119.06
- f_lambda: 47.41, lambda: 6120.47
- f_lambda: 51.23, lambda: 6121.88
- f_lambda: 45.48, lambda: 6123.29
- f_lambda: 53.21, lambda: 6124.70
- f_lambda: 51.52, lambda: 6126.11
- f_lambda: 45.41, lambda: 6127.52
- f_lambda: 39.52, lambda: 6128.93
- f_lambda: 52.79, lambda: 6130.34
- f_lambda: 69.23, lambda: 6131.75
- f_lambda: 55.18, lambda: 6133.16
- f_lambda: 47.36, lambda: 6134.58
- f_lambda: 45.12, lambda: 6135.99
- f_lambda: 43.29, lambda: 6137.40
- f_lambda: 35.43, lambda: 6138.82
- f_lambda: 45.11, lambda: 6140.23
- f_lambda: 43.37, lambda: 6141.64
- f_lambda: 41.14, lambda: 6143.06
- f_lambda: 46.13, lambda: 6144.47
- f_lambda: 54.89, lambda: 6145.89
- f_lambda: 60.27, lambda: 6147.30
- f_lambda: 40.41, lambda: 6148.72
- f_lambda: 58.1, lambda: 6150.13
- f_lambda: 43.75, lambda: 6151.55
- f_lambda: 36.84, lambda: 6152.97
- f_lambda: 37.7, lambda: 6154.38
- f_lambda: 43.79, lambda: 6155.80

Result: 1.6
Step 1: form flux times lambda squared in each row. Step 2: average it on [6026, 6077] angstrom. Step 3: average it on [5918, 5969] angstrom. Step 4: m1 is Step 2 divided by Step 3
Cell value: 1.08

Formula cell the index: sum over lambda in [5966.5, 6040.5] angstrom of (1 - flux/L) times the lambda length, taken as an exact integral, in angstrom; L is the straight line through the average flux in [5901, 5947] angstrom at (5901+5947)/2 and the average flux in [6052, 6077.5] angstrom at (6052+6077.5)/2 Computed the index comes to 3.6 angstrom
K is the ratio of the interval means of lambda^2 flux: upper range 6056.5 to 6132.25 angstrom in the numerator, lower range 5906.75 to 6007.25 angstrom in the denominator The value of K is 1.09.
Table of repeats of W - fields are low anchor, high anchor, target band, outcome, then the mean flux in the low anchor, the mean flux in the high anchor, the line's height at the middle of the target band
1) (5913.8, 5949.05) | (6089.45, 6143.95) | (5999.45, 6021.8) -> 0.9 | 47.4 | 47.2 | 47.3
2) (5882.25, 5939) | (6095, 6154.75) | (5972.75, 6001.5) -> 1.7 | 46.2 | 47.5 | 46.7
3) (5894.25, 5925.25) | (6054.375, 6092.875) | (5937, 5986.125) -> 2.0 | 47.8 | 49.2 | 48.2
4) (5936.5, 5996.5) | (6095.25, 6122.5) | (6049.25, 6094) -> -1.1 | 45.3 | 47.5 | 46.9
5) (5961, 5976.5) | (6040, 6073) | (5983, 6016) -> 3.4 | 47.8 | 47.3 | 47.6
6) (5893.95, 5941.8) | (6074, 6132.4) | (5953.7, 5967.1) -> 0.9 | 47.4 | 48.4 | 47.6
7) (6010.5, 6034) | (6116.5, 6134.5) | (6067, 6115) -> 1.4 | 46.9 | 50.7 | 49.5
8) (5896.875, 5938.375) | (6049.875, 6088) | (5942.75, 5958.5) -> 0.9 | 47.9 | 48.5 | 48.1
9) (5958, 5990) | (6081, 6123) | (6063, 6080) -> -1.8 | 45.4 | 47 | 46.6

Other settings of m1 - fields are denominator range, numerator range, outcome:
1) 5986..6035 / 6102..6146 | 1.10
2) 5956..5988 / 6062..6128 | 1.10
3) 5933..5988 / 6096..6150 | 1.10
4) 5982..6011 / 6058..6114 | 1.15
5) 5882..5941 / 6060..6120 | 1.11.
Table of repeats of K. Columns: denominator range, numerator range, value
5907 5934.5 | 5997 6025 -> 0.96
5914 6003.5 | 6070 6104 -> 1.09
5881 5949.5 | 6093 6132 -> 1.11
